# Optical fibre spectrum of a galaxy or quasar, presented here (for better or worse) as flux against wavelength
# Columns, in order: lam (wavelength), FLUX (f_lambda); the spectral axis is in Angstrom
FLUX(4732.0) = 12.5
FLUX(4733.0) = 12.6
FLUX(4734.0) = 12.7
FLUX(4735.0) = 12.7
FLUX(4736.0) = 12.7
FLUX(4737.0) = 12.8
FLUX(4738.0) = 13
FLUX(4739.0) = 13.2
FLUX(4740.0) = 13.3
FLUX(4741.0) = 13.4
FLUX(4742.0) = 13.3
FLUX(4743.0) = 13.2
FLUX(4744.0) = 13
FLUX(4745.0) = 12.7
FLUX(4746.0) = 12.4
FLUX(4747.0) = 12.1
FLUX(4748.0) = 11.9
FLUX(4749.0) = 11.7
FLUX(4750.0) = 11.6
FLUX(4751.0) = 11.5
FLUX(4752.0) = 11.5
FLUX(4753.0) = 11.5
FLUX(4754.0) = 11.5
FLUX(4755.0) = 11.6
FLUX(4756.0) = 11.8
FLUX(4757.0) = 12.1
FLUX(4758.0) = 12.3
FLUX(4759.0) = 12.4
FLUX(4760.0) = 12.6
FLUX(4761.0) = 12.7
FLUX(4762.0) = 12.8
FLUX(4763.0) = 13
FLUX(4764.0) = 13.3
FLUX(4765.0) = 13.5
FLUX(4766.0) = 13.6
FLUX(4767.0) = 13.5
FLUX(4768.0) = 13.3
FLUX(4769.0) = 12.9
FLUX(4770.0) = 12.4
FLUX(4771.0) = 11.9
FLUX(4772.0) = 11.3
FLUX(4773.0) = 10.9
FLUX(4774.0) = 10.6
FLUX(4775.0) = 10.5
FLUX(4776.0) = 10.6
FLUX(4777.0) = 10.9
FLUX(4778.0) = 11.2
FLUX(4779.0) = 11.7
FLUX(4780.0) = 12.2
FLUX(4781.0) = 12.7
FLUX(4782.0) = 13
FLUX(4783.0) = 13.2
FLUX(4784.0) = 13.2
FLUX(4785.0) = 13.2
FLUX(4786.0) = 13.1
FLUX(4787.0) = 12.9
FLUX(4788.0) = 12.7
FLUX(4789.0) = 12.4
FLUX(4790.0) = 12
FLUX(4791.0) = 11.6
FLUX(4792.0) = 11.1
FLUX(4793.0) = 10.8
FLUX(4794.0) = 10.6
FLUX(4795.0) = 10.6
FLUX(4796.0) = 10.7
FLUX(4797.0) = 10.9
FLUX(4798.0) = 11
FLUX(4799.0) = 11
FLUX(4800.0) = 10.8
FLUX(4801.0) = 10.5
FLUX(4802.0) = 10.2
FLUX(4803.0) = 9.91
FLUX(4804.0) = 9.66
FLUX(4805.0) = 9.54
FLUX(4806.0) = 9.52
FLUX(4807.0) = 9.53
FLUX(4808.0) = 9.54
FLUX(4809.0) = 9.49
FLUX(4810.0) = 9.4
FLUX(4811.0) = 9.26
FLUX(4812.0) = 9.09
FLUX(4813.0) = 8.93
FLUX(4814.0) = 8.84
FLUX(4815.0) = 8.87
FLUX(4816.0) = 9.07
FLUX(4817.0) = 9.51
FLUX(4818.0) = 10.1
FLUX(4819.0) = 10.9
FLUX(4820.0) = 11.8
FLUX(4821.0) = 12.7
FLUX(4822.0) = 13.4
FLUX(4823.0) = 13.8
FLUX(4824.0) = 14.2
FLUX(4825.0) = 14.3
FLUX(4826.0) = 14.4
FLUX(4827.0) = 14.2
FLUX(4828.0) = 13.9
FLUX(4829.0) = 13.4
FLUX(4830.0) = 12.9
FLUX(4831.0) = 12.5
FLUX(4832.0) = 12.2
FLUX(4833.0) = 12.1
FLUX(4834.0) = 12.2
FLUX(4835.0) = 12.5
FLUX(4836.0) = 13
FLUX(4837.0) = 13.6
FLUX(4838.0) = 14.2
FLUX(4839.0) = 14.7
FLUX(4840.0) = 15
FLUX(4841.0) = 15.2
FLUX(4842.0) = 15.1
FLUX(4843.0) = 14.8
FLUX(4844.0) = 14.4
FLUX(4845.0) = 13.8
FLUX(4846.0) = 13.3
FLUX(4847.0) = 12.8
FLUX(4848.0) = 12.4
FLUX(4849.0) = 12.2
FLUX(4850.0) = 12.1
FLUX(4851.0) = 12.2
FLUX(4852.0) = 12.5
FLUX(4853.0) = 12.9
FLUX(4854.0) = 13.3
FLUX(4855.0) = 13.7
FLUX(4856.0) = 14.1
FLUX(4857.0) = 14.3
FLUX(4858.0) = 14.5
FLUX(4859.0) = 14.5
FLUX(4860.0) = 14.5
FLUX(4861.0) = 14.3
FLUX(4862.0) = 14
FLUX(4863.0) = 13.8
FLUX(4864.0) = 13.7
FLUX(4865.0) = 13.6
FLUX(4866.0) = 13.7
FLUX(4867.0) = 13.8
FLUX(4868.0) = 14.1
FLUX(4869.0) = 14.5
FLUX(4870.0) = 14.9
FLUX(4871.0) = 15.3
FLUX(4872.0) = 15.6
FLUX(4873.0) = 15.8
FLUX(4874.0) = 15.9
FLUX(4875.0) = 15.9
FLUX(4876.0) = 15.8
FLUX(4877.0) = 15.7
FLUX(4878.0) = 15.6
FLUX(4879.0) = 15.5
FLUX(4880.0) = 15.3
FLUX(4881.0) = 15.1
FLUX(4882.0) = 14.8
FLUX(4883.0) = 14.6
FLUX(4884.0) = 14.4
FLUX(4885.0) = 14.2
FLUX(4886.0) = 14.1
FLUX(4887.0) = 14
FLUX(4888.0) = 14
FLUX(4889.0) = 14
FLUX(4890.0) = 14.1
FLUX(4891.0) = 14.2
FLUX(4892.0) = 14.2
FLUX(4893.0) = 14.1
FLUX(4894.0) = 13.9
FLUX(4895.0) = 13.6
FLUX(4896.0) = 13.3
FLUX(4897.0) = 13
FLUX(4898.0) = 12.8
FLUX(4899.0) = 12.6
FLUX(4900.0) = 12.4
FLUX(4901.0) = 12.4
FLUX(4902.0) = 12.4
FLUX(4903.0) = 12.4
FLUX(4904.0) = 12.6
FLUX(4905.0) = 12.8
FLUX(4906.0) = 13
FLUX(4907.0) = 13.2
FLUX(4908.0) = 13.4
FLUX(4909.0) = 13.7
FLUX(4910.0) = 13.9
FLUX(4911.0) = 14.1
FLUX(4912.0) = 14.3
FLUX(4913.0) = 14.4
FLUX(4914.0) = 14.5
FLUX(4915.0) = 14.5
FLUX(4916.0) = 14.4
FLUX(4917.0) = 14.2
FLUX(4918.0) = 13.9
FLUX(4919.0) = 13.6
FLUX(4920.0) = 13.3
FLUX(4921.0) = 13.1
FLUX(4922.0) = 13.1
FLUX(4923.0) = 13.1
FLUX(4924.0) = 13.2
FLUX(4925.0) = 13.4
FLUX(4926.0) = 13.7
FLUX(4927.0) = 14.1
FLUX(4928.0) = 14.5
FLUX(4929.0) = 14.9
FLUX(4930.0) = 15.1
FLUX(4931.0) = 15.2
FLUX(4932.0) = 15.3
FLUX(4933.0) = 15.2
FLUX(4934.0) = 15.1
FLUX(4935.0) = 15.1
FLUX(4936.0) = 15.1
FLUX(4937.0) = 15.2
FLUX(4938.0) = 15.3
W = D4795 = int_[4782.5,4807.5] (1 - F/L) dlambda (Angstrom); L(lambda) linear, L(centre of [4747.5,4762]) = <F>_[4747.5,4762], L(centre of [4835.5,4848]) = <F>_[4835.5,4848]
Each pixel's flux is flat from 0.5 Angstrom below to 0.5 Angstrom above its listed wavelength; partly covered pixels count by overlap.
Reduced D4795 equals 3.3 Angstrom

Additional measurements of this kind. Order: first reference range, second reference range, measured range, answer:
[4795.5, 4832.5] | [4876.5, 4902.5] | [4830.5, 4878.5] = -5.0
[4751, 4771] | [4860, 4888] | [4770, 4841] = 9.3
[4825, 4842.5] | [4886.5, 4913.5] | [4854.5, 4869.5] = -0.6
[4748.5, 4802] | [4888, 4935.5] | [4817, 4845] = -1.4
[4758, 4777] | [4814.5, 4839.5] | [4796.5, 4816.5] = 4.4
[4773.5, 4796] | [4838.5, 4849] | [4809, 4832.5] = 2.9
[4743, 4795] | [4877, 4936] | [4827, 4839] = -0.1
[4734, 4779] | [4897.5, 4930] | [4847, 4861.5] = -0.4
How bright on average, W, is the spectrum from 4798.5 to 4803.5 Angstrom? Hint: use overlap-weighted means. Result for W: 10.5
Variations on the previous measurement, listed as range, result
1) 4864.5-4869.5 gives 13.9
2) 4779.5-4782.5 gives 12.6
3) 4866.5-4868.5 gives 13.9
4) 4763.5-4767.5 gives 13.5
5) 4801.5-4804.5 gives 9.92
